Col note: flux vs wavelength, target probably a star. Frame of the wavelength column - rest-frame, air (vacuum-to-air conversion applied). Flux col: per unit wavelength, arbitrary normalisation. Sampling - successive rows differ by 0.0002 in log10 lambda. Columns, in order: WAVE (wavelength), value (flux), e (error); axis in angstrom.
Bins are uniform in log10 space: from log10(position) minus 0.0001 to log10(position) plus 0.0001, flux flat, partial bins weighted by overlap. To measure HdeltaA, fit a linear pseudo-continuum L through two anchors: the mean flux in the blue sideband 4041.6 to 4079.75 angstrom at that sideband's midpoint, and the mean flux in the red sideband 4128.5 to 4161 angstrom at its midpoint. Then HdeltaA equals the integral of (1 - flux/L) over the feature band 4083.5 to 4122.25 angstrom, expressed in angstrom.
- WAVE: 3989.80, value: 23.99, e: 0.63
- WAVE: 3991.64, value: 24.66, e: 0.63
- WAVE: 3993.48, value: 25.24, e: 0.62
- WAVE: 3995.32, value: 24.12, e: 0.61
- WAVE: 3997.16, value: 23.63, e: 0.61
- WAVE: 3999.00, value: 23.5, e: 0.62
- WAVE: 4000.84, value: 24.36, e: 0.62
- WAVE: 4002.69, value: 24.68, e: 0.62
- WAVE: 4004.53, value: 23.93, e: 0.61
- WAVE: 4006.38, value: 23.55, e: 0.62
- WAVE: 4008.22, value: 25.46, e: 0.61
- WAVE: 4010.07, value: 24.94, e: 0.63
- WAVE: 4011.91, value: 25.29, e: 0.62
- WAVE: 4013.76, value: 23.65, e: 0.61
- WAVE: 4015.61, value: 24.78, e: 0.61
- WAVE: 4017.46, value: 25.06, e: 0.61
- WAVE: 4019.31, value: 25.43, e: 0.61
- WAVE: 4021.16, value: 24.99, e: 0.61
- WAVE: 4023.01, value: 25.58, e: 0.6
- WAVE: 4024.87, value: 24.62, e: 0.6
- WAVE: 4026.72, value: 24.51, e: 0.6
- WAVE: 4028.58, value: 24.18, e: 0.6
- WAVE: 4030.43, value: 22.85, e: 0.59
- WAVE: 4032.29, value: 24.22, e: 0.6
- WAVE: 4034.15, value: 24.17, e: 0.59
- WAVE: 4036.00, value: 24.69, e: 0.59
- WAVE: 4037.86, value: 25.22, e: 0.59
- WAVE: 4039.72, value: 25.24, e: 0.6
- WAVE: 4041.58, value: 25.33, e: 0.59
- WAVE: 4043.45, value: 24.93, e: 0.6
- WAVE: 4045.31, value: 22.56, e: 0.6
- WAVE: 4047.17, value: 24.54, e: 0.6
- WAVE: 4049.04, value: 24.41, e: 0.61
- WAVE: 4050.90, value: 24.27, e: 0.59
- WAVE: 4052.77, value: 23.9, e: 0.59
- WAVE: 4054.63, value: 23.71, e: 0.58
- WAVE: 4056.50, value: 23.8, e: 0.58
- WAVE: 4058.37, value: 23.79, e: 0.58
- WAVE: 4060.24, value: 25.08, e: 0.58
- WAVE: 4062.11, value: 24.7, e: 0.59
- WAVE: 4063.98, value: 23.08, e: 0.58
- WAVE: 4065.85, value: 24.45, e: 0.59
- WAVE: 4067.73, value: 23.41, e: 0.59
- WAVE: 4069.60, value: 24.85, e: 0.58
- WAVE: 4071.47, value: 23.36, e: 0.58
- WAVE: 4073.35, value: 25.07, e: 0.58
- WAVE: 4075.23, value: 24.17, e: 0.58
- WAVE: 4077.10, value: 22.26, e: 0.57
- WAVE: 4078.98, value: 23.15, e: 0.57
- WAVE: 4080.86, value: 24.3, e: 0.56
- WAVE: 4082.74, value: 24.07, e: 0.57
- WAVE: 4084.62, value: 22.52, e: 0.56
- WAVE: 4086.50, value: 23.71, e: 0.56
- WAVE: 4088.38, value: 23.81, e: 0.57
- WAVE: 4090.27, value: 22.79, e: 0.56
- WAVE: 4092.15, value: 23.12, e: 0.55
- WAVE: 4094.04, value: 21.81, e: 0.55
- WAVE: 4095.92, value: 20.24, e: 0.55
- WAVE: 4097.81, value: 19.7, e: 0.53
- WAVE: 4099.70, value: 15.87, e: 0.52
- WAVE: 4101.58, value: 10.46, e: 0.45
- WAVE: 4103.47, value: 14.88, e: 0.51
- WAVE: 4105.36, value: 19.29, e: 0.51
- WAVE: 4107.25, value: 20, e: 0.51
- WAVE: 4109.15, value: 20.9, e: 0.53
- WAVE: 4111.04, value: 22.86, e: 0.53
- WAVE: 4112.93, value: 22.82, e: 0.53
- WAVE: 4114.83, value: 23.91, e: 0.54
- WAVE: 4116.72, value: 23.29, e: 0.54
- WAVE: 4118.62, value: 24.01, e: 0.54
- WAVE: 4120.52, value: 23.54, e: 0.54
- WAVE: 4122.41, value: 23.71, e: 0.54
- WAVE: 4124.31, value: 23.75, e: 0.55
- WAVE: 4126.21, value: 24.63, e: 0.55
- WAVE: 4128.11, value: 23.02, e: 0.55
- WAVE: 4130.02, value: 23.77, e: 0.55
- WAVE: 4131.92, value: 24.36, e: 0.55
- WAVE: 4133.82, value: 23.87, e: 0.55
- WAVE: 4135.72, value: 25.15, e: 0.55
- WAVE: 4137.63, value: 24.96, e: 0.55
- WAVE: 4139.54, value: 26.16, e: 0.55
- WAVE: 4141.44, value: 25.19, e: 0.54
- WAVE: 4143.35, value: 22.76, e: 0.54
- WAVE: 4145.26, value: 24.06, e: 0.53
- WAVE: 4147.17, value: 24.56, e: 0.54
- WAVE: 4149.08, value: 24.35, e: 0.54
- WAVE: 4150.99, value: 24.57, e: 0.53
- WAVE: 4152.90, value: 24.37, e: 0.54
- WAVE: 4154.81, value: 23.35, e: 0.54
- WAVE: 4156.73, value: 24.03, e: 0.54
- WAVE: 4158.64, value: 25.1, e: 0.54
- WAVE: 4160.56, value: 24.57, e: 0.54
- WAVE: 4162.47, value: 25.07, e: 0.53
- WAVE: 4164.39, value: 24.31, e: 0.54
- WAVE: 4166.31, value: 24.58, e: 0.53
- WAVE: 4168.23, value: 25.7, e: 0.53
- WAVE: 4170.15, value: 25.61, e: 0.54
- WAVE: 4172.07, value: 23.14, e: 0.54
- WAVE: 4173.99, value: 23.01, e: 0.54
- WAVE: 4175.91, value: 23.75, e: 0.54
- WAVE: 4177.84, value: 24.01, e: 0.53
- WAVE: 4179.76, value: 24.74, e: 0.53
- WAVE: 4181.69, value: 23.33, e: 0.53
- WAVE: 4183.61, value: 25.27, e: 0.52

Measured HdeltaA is 5.1 angstrom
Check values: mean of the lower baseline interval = 24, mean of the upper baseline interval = 24.4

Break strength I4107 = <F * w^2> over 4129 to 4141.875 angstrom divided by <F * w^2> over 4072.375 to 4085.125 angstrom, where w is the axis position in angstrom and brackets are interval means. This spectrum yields 1.07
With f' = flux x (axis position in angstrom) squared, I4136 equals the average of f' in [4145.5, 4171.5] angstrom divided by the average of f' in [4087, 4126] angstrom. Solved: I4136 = 1.2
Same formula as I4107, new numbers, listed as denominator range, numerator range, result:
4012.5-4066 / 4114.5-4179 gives 1.05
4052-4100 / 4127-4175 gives 1.09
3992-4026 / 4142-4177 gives 1.06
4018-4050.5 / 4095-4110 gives 0.74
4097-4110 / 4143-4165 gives 1.44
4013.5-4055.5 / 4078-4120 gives 0.90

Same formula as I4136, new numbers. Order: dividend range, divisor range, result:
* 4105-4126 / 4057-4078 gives 0.97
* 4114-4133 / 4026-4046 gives 1.02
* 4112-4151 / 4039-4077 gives 1.03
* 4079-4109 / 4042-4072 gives 0.87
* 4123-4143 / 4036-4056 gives 1.04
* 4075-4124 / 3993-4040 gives 0.92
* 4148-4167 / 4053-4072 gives 1.06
